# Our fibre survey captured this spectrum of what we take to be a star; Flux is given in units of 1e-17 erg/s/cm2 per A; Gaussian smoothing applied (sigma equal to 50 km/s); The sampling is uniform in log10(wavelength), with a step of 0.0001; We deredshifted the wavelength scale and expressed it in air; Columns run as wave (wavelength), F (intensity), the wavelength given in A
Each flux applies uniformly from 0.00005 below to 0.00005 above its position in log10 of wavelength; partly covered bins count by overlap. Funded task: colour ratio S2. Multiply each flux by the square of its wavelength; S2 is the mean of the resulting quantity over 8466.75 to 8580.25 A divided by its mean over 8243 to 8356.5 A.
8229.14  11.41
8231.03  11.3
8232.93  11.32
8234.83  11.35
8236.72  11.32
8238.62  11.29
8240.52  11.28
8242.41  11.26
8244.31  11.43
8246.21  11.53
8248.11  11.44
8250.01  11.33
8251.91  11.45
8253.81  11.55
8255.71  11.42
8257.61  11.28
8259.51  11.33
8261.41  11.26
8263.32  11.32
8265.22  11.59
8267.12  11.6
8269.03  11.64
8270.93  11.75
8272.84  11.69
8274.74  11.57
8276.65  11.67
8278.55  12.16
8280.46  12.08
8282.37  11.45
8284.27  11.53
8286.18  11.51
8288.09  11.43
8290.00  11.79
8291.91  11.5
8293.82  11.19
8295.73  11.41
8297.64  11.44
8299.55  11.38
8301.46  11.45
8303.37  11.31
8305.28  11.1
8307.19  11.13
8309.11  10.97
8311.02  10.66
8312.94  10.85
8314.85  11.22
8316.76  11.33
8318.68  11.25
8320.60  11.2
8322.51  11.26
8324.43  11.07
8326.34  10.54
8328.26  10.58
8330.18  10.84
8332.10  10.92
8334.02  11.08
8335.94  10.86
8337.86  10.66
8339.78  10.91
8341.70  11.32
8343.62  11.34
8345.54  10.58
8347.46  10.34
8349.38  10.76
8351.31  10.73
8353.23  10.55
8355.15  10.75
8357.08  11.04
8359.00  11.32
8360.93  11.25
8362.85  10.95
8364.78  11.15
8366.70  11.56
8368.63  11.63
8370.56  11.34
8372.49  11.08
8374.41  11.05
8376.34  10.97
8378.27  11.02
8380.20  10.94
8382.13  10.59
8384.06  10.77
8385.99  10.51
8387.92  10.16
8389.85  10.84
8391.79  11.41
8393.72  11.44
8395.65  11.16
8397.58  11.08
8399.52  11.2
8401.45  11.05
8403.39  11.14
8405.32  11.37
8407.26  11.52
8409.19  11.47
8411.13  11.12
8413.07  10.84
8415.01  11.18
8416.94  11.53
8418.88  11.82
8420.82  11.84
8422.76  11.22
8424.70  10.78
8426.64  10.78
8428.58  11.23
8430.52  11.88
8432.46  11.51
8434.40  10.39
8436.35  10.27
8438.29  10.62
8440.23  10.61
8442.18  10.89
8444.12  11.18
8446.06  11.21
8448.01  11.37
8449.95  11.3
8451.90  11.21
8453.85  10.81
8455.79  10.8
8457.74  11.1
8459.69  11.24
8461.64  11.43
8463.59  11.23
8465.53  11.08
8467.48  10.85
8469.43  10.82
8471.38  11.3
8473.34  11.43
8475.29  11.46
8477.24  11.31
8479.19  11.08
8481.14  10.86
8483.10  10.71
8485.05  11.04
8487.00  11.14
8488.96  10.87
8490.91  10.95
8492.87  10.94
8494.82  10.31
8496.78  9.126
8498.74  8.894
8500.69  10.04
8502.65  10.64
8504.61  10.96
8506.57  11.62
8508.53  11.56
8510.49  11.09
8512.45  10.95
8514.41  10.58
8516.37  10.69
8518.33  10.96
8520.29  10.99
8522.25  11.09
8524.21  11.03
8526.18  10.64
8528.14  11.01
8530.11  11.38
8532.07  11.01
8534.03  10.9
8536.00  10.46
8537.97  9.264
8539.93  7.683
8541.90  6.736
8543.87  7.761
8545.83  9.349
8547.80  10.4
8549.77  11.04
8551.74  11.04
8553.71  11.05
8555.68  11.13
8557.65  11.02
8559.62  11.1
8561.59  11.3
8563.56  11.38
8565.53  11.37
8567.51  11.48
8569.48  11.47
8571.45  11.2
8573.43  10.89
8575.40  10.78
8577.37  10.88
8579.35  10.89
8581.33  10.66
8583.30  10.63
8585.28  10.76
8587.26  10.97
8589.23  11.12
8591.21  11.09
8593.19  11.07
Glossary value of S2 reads 1.00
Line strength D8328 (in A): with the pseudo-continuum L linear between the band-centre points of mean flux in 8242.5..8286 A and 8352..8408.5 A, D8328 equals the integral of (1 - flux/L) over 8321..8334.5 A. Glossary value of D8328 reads 0.5 A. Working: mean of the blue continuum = 11.5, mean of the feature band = 10.9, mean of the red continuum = 11.1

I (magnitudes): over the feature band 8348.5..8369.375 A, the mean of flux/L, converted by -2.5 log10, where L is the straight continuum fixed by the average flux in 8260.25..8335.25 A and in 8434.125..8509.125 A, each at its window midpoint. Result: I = 0.01 mag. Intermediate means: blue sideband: 11.3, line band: 11.1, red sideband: 10.9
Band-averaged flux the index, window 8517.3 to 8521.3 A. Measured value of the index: 11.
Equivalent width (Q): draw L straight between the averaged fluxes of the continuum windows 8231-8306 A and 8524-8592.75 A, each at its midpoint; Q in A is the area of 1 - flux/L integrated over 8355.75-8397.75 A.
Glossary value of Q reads 0.3 A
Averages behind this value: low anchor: 11.5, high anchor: 10.6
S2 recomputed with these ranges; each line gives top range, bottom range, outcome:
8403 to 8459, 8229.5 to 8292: 1.01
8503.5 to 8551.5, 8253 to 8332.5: 0.97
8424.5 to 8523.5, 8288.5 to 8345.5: 1.02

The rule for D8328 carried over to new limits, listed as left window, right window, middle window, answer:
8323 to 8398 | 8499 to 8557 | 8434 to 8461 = -0.7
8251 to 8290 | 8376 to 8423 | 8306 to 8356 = 2.0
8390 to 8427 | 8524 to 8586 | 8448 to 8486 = -0.5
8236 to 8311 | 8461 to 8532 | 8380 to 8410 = 0.3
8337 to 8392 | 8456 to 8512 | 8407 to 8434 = -1.0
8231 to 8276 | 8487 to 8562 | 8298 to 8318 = 0.2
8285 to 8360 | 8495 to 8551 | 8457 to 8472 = -0.9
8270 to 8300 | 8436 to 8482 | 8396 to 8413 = 0.0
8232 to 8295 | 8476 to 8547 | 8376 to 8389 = 0.3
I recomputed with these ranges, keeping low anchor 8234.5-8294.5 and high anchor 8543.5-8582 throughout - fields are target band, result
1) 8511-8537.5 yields 0.007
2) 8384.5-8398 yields 0.029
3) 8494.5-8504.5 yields 0.118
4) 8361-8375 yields 0.002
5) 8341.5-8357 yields 0.053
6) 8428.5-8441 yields 0.022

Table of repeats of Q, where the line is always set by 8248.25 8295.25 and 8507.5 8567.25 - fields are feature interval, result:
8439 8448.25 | -0.1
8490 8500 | 0.6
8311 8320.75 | 0.2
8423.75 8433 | -0.2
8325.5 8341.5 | 0.7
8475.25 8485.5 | -0.3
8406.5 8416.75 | -0.2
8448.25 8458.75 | -0.2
